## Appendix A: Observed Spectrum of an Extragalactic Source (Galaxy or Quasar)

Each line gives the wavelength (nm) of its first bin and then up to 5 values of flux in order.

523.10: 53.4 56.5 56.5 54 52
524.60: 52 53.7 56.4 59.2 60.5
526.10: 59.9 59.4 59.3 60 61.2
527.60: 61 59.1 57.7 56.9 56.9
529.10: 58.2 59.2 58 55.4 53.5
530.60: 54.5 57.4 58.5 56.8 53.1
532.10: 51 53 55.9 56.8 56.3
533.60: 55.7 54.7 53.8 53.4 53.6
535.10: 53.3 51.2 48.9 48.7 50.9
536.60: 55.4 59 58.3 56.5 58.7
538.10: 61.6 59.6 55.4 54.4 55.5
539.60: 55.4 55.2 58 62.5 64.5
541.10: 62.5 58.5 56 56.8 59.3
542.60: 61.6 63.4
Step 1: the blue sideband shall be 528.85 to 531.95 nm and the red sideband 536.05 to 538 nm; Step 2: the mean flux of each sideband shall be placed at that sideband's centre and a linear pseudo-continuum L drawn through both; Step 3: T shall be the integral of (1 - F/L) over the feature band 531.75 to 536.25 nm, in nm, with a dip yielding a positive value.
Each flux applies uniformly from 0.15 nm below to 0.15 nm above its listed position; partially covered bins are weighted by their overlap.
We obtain 0.25 nm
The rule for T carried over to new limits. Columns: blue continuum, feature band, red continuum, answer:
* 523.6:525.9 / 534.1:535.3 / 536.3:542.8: 0.08 nm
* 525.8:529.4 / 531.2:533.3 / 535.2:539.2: 0.09 nm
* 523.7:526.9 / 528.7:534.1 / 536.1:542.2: 0.12 nm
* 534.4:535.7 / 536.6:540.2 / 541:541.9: -0.10 nm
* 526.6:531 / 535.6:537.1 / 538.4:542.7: 0.14 nm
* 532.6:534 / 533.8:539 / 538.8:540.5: 0.11 nm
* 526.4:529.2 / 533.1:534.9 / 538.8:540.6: 0.10 nm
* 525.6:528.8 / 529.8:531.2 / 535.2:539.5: 0.06 nm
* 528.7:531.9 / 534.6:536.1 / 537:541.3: 0.16 nm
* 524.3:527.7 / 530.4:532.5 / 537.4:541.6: 0.12 nm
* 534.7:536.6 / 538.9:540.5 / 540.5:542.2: 0.03 nm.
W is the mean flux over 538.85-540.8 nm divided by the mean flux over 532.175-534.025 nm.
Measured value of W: 1.0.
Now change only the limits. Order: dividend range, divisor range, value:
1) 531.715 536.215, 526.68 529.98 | 0.91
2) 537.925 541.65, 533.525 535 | 1.08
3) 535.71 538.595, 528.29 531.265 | 0.99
